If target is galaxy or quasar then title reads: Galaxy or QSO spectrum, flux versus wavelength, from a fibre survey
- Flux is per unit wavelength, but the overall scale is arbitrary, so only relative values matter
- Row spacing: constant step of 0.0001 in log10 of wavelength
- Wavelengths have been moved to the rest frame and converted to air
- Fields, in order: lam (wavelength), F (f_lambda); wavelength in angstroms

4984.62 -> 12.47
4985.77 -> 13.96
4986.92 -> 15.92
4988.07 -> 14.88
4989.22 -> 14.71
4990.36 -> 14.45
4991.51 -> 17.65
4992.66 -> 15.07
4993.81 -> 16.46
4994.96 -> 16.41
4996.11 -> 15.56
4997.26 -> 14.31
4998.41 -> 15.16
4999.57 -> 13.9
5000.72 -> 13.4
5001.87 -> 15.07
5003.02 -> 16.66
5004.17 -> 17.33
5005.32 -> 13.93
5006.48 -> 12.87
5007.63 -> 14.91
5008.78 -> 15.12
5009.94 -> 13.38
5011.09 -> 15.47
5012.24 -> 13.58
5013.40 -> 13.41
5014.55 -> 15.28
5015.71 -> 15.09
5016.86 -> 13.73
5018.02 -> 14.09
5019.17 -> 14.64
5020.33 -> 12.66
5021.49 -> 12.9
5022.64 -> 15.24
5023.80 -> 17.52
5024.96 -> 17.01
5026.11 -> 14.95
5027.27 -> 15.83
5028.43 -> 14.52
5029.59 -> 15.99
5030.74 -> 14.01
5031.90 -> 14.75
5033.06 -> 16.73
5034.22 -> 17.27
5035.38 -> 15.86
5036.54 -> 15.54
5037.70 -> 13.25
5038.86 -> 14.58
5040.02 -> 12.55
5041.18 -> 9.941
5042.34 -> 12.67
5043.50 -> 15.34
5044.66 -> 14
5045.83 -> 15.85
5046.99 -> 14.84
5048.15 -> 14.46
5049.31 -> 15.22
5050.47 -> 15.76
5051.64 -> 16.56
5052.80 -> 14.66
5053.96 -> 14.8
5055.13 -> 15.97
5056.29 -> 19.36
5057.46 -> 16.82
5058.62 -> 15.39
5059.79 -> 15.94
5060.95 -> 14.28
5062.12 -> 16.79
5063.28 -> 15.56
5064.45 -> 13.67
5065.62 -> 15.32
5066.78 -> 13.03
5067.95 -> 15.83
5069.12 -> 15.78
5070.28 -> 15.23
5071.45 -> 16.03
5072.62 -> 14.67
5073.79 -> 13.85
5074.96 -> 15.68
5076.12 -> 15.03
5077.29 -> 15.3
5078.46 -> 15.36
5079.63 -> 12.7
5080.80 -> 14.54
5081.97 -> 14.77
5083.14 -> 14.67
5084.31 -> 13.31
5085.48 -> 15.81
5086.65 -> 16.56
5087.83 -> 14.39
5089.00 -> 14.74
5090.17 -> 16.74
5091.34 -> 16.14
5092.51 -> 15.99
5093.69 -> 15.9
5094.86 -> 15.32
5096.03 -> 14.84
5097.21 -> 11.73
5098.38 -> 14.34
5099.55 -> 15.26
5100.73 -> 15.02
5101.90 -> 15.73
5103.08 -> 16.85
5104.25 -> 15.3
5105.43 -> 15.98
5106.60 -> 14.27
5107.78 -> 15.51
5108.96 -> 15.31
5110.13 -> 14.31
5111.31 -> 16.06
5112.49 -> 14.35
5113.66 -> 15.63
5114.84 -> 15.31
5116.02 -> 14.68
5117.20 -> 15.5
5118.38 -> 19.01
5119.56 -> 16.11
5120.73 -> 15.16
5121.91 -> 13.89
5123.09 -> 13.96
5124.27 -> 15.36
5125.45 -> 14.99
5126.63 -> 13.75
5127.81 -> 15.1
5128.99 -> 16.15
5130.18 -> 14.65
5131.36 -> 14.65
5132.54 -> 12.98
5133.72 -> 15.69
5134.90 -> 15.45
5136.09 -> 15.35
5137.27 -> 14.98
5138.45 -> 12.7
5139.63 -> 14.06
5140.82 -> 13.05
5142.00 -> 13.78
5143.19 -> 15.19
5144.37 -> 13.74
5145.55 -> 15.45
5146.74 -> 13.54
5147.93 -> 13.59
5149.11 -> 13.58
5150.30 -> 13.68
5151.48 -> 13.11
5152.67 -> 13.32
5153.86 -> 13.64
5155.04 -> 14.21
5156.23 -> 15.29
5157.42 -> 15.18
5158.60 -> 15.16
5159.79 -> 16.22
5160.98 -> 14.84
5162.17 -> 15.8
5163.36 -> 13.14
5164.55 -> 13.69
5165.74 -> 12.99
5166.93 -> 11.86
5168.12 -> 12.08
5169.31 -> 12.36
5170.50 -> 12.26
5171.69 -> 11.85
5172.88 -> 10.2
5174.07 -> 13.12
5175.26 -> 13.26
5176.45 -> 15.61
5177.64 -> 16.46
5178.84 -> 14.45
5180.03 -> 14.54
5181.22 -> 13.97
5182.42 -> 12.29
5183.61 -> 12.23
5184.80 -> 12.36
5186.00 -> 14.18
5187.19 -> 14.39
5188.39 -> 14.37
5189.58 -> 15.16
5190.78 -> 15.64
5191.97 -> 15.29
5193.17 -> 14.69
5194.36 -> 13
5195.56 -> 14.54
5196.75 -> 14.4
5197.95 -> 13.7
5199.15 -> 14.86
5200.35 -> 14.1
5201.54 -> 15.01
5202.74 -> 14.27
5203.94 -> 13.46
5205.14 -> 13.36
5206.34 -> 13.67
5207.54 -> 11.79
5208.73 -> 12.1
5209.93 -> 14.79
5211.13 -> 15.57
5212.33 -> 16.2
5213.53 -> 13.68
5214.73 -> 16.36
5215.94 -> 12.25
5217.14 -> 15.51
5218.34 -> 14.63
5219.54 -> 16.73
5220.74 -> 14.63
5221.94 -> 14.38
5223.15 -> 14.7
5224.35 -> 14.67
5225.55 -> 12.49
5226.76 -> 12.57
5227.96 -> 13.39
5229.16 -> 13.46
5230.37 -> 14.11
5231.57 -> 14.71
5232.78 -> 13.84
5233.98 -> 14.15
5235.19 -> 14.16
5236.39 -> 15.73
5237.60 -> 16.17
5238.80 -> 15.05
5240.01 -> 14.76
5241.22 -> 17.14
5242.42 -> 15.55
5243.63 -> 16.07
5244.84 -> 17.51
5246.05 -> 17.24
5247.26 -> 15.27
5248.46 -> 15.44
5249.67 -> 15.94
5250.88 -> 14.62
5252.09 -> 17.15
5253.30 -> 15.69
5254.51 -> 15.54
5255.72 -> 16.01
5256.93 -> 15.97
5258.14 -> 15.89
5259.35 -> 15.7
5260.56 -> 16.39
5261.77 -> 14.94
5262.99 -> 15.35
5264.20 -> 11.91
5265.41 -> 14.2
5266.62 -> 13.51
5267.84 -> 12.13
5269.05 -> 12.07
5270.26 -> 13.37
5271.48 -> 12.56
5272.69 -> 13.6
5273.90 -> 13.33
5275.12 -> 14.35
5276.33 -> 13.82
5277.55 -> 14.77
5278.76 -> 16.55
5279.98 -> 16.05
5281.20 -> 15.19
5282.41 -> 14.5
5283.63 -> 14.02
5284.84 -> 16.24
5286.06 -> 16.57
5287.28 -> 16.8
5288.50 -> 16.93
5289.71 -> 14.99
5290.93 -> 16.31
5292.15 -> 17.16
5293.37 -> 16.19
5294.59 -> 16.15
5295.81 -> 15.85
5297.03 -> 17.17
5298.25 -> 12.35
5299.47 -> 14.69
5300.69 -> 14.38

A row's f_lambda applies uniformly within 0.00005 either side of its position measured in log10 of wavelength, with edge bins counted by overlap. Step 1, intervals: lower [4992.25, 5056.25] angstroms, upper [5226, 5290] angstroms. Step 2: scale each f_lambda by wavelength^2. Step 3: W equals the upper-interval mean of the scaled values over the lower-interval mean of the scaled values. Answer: 1.10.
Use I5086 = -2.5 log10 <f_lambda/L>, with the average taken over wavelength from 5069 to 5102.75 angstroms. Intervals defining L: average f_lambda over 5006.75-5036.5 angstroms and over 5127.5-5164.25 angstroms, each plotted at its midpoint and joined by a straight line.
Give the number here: -0.03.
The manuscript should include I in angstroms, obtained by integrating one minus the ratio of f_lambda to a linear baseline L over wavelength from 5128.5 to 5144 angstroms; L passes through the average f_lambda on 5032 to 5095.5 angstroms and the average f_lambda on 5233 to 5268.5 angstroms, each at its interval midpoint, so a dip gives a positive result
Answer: 0.7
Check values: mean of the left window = 15.1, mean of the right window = 15.3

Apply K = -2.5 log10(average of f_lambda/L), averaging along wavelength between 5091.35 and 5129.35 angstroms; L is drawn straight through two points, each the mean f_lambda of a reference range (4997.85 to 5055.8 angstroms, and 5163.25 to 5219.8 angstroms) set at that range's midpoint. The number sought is -0.07 mag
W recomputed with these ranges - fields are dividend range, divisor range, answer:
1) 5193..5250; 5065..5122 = 1.01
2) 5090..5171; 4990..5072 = 1.01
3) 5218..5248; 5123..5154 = 1.08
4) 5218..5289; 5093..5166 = 1.06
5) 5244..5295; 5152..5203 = 1.13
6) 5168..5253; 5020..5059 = 1.02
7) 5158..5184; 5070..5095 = 0.93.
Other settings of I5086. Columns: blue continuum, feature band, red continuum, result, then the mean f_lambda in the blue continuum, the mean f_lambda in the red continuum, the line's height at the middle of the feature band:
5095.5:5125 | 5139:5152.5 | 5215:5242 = 0.08 mag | 15.2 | 14.5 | 15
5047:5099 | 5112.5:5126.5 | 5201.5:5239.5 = -0.03 mag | 15.2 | 14.3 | 14.9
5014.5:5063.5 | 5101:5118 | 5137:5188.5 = -0.08 mag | 15.1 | 13.8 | 14.3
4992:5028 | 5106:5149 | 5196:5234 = -0.02 mag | 14.9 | 14.2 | 14.5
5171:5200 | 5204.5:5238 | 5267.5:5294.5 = 0.00 mag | 13.9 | 14.9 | 14.3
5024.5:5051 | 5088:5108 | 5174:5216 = -0.05 mag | 14.8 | 14.2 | 14.6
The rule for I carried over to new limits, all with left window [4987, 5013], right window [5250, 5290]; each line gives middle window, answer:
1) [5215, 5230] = 0.7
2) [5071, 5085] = 0.3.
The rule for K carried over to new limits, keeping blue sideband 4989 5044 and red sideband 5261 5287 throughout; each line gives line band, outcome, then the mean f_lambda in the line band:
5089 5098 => -0.04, 15.2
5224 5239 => 0.02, 14.2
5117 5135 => -0.04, 15.1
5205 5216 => 0.02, 14.1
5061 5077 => -0.03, 15.1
